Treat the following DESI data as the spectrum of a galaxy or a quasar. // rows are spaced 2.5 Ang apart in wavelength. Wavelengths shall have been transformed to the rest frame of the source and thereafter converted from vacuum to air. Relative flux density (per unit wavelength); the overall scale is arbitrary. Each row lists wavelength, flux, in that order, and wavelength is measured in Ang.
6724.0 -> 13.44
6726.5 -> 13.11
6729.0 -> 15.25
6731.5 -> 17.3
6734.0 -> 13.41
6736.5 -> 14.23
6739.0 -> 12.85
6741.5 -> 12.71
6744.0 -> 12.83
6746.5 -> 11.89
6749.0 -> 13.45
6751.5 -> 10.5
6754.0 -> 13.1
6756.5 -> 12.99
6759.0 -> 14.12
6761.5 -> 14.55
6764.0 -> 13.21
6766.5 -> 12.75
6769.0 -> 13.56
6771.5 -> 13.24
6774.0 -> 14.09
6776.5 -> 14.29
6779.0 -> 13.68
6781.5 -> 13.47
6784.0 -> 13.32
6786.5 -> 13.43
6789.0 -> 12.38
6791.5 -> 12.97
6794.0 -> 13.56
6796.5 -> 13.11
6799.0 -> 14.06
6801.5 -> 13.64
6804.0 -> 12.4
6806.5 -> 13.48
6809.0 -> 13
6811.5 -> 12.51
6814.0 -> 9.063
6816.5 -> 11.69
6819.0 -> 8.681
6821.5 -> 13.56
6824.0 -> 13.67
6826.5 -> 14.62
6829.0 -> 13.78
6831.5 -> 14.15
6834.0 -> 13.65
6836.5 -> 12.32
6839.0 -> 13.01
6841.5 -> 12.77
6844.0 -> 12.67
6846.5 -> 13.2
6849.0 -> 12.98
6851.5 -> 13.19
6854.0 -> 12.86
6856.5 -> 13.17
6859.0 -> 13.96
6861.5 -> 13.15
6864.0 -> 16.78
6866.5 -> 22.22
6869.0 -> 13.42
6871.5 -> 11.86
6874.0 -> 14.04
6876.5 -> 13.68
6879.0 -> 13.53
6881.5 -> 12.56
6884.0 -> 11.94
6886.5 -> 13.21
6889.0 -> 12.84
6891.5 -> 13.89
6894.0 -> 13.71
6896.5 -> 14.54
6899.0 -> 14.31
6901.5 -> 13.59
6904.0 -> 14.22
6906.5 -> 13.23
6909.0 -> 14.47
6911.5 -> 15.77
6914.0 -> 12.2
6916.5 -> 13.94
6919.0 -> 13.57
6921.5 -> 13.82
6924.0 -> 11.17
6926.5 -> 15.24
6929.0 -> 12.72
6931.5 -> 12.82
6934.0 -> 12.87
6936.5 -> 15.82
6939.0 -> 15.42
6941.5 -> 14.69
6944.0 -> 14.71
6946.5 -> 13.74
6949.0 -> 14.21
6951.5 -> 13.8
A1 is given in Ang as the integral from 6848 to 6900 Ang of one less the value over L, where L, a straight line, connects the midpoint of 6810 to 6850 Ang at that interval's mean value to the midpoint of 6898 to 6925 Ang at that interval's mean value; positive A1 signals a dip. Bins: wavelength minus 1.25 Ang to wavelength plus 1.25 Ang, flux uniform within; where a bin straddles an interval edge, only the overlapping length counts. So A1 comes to -2.8 Ang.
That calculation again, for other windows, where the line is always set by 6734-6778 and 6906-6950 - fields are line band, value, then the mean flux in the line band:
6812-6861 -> 2.7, 12.8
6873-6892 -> 0.8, 13.2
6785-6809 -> 0.3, 13.2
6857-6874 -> -1.7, 15.1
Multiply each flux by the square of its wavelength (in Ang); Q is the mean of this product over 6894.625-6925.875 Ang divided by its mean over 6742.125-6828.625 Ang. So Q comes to 1.10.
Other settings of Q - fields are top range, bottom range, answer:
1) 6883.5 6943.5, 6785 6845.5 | 1.10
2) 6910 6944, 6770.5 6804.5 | 1.08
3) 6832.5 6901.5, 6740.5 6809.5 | 1.06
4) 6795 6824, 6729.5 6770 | 0.94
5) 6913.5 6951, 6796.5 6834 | 1.12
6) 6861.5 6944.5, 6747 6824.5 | 1.12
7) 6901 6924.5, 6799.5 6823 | 1.17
